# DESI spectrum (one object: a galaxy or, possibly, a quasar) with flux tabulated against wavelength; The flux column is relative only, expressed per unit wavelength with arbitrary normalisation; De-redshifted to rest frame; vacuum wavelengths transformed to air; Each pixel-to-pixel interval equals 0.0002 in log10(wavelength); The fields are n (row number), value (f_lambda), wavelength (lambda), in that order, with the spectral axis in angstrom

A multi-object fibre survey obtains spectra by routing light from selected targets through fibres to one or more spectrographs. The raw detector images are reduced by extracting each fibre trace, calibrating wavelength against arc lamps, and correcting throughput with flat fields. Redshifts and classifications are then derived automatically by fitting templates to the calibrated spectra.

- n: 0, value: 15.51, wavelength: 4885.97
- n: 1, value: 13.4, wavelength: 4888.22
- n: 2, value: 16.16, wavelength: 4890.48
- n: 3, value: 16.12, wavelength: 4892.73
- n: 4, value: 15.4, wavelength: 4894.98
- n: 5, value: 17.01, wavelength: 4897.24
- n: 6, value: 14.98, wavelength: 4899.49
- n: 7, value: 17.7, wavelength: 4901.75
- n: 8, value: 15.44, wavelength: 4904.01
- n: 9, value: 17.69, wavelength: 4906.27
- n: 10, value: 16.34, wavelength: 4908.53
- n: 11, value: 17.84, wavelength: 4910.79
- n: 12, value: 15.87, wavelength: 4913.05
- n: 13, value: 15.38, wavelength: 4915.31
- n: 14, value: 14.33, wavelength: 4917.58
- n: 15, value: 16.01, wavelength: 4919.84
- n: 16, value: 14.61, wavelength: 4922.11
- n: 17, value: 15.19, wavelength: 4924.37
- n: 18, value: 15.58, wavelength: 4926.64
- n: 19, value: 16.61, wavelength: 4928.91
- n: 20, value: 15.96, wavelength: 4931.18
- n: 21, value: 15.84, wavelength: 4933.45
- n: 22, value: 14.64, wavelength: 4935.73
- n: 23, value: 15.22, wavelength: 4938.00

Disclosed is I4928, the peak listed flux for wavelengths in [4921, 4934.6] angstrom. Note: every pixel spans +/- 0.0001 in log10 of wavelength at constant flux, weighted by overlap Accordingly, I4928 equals 16.61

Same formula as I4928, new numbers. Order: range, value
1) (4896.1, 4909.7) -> 17.7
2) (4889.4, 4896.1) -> 16.16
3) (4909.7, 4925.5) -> 17.84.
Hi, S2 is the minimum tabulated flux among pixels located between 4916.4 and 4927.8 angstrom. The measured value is 14.33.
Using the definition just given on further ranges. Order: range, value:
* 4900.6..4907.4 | 15.44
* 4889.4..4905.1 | 14.98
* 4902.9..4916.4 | 15.38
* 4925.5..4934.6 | 15.58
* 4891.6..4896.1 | 15.4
